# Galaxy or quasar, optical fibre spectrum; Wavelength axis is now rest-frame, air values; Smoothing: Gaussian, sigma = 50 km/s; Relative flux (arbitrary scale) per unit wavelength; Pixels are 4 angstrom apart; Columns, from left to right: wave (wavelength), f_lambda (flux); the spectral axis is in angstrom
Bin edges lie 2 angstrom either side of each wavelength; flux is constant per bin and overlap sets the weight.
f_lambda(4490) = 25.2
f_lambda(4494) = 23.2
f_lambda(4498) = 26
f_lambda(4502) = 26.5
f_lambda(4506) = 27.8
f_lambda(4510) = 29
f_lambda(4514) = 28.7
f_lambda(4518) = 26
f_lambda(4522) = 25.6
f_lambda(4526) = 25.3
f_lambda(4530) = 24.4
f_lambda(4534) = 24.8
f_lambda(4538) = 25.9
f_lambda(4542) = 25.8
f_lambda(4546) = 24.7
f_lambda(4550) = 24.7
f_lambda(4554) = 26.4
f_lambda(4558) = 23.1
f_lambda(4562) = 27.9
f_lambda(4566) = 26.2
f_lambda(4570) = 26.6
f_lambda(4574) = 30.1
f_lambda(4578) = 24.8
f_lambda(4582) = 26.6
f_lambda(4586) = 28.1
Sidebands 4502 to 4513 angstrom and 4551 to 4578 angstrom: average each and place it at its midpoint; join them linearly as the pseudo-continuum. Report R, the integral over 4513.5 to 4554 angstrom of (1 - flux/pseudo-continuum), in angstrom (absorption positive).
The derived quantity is 2.7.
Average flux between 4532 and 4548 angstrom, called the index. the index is 25.3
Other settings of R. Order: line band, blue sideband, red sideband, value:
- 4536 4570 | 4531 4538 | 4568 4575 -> 1.2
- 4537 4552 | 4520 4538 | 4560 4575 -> 0.5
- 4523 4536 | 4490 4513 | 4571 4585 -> 0.9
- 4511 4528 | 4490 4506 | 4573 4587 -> -0.4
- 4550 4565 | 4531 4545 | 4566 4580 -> 0.4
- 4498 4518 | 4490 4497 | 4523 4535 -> -2.6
